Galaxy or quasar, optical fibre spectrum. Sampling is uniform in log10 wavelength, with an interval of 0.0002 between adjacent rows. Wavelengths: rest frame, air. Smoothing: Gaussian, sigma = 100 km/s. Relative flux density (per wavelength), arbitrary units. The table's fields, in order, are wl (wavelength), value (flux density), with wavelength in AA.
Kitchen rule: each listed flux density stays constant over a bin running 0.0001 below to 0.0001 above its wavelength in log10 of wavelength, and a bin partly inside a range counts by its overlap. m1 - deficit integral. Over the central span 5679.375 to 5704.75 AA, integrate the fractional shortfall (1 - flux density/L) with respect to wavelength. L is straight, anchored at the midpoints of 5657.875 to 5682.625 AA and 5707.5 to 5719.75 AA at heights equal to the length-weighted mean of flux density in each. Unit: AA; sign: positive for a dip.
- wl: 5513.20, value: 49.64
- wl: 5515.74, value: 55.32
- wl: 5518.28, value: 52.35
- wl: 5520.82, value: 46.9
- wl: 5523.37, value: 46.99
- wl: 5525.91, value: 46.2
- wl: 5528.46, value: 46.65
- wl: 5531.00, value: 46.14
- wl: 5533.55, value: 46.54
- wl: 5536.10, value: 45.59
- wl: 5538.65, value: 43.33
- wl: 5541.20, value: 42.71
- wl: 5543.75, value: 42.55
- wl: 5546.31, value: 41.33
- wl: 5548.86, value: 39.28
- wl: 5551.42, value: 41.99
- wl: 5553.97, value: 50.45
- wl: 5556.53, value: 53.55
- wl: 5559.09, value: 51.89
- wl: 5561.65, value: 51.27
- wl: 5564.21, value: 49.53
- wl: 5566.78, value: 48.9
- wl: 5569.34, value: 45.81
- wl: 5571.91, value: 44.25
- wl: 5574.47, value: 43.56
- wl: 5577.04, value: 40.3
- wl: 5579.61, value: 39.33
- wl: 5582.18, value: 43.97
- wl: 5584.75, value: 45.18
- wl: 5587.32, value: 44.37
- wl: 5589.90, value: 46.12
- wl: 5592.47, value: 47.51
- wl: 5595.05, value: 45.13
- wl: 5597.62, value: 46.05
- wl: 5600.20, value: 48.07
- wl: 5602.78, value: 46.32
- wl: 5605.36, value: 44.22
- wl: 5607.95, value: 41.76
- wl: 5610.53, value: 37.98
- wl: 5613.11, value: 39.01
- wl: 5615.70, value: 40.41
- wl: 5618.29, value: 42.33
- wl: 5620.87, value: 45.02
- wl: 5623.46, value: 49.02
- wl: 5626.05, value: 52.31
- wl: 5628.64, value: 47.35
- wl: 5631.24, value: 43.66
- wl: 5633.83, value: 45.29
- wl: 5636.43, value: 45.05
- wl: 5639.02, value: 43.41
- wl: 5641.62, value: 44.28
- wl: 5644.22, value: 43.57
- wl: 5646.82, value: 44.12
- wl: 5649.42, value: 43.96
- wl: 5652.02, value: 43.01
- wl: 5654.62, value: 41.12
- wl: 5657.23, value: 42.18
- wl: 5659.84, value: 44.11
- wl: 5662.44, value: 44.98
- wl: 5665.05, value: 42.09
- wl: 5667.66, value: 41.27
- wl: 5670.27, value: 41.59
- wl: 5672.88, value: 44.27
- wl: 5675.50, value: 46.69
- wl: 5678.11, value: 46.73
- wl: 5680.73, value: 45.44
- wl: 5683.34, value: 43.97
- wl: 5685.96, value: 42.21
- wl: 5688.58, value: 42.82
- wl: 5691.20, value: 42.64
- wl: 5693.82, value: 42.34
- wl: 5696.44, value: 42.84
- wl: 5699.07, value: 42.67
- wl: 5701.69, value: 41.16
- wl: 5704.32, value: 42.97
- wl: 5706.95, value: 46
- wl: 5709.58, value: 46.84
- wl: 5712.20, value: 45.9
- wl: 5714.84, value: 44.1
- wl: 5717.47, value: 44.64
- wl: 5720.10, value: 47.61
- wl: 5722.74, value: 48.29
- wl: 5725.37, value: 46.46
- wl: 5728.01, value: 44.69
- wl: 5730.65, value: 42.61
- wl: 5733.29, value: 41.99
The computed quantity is 1.1 AA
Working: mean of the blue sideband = 44.1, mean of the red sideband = 45.6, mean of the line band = 42.9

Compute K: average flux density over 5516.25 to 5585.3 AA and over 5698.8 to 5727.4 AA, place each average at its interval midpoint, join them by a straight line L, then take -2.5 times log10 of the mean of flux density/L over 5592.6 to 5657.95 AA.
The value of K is 0.032 mag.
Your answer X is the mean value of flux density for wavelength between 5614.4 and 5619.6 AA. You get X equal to 41.4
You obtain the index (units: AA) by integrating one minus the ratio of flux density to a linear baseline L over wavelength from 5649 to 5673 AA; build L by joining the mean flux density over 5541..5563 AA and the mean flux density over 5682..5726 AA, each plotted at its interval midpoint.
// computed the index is 1.1 AA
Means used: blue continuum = 46.3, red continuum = 44.3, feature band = 42.8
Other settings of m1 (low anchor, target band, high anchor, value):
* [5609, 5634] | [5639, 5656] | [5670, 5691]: 0.3 AA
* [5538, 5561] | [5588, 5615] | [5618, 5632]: 1.4 AA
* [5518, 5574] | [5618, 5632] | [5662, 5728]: -0.5 AA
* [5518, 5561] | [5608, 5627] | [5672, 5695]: 0.7 AA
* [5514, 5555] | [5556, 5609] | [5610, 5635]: -1.0 AA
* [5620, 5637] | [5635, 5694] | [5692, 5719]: 2.5 AA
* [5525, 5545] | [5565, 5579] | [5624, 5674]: 0.1 AA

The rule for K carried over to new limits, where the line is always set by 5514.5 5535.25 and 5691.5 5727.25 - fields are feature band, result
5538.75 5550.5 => 0.15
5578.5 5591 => 0.08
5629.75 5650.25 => 0.04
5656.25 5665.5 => 0.05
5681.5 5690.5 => 0.05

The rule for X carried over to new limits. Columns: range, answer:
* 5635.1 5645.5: 44.1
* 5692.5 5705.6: 42.4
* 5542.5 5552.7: 41.3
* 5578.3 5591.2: 43.8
